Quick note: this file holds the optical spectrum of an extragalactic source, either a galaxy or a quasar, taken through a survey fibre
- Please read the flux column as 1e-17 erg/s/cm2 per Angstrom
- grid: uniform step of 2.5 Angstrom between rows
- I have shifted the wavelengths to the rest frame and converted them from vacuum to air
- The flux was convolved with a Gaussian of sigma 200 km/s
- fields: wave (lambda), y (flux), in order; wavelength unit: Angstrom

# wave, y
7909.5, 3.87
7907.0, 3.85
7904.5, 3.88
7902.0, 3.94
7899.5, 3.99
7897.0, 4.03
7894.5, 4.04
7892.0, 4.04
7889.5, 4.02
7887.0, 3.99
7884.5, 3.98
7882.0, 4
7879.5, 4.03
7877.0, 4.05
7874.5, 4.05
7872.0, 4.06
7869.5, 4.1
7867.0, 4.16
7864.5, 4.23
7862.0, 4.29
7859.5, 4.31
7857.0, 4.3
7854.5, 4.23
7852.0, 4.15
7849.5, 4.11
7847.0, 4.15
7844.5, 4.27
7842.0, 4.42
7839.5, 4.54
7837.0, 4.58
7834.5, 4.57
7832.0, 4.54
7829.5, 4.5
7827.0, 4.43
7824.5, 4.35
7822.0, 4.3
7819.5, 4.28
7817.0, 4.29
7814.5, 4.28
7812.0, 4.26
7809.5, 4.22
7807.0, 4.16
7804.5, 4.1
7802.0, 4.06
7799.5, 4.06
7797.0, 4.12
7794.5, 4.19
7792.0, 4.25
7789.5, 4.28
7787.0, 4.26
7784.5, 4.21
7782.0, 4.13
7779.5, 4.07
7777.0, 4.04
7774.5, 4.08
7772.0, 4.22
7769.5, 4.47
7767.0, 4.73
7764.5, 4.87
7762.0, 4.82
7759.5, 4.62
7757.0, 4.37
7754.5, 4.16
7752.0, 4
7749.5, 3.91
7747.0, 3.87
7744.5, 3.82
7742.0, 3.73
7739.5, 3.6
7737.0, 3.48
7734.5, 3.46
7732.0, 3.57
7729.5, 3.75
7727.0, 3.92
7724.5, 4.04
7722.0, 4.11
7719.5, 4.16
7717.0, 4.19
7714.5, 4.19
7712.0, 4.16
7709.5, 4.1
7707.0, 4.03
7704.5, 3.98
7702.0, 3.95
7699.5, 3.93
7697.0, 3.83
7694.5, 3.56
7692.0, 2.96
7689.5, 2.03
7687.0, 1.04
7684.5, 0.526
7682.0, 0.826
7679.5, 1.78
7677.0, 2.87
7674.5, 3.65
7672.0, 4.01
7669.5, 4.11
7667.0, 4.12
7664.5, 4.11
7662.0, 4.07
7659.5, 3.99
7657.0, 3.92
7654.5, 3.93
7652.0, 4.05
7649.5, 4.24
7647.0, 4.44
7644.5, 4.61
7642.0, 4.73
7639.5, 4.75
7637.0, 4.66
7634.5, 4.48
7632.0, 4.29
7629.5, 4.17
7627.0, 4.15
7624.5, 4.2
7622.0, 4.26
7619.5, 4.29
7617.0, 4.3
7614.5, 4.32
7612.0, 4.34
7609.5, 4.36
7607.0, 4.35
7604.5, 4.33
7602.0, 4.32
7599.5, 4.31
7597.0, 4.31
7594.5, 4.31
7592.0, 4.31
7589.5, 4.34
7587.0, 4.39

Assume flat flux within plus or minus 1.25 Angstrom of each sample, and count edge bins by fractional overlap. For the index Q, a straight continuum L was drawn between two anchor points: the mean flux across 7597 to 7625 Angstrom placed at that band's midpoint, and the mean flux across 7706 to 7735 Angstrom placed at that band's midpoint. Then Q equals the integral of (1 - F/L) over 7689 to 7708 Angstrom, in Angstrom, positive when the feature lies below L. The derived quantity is 2.2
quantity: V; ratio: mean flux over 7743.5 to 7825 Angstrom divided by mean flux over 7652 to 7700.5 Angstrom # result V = 1.35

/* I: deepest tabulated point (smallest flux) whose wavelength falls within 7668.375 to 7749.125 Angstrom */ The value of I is 0.526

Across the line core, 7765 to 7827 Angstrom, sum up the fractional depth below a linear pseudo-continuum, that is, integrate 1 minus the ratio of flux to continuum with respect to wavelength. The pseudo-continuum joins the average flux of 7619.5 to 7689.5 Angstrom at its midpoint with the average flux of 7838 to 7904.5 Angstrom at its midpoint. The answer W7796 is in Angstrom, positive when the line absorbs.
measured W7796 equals -4.1 Angstrom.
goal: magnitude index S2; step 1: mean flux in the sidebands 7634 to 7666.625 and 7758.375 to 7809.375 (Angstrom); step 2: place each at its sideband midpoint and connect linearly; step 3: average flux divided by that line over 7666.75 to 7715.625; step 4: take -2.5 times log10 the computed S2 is 0.33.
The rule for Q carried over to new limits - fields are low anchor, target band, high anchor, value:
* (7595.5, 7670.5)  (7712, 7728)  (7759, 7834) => 0.70 Angstrom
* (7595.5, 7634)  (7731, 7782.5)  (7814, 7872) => 2.49 Angstrom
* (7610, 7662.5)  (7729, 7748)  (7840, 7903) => 2.56 Angstrom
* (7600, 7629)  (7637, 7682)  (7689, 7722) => 1.94 Angstrom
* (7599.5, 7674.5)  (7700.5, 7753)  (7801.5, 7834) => 4.62 Angstrom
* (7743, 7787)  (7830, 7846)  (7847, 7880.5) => -1.14 Angstrom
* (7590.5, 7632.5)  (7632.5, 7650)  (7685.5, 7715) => -2.43 Angstrom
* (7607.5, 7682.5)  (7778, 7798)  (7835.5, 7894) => -0.29 Angstrom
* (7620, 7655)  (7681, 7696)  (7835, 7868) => 8.53 Angstrom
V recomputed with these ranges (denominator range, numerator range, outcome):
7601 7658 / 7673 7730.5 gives 0.76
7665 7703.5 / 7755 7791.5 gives 1.50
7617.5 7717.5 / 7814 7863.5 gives 1.16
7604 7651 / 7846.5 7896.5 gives 0.94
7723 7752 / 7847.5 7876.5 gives 1.11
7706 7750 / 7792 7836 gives 1.10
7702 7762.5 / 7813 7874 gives 1.08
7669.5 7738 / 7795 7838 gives 1.28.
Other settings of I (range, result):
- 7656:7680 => 1.78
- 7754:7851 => 4.04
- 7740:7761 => 3.73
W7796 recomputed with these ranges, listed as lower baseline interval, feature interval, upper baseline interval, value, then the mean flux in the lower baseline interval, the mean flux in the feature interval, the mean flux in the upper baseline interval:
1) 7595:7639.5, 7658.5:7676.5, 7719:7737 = 0.6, 4.33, 3.96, 3.82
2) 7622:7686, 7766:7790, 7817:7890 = -1.0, 3.79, 4.24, 4.24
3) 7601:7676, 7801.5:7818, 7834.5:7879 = 0.2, 4.25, 4.2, 4.24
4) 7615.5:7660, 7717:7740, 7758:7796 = 2.8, 4.31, 3.82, 4.35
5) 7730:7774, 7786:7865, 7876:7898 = -4.5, 4.09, 4.28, 4.02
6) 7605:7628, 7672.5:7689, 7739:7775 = 9.2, 4.29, 1.89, 4.23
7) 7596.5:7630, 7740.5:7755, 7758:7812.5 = 1.3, 4.29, 3.9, 4.28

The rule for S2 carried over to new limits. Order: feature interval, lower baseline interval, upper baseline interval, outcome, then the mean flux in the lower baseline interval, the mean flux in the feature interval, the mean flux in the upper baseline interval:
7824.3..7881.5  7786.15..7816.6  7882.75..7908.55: -0.05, 4.19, 4.27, 3.98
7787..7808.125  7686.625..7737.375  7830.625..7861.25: -0.01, 3.69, 4.16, 4.35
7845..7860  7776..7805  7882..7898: -0.04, 4.15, 4.21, 4.02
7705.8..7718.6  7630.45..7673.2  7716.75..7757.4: -0.04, 4.26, 4.14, 3.87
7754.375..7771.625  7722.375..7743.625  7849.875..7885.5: -0.20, 3.71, 4.59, 4.14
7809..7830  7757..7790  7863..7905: -0.02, 4.37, 4.32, 4.04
